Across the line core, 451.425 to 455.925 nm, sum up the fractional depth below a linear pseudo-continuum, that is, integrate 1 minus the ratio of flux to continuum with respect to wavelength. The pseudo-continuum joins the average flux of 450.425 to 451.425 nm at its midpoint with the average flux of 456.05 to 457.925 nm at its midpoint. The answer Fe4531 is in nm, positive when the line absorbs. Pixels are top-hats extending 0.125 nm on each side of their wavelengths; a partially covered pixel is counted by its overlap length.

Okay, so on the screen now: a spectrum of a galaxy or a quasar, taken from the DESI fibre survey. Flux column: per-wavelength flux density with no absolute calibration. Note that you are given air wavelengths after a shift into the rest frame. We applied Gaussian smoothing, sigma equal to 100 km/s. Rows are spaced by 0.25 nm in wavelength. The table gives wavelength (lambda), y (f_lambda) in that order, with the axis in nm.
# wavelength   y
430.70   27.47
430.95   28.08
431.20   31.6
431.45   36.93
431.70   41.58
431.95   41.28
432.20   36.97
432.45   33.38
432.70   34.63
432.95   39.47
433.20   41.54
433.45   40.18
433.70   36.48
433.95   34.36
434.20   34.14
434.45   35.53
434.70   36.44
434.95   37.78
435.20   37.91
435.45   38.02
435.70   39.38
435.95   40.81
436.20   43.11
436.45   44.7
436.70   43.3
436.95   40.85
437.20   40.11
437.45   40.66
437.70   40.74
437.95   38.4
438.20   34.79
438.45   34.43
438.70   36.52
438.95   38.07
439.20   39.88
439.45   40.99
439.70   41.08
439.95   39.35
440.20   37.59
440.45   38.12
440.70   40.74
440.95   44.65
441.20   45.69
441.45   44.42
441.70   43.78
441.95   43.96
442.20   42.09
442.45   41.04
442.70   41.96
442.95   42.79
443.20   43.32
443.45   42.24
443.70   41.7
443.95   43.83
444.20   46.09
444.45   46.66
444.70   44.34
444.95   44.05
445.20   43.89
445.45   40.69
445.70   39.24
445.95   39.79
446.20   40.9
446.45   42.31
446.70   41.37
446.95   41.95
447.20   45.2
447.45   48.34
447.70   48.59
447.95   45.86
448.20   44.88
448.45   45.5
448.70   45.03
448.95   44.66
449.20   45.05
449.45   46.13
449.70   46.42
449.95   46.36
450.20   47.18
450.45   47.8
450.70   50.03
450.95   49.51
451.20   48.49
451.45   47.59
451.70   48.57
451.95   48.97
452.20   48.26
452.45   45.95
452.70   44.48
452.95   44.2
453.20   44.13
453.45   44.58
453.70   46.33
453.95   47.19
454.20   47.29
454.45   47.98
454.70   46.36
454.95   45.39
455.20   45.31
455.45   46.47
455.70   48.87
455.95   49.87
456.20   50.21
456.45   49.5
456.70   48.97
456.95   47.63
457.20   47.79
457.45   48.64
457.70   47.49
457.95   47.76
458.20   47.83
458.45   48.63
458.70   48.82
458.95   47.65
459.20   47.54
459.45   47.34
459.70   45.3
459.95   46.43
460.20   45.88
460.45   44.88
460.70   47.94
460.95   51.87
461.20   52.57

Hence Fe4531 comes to 0.20 nm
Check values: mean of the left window 48.9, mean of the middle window 46.6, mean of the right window 48.6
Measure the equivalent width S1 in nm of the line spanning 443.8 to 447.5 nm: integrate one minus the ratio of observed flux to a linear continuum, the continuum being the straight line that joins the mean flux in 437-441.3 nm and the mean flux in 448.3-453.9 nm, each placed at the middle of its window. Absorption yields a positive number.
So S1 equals 0.02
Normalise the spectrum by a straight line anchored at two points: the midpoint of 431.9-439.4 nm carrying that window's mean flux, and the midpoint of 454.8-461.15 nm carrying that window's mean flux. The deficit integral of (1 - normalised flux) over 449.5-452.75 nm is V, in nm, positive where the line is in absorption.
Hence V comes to -0.20 nm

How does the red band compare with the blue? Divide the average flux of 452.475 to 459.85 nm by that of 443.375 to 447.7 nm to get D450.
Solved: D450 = 1.09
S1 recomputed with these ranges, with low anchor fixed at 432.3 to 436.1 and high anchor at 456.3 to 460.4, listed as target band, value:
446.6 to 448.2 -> -0.08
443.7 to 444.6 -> -0.07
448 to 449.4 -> -0.05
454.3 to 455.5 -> 0.00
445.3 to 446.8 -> 0.06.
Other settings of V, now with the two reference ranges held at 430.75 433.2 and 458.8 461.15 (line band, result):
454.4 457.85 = -0.16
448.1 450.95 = -0.22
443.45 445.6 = -0.14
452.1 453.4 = -0.02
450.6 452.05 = -0.16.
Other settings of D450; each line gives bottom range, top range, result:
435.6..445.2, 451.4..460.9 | 1.14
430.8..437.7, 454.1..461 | 1.25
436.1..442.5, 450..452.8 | 1.18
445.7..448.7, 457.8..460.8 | 1.07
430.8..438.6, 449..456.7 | 1.24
